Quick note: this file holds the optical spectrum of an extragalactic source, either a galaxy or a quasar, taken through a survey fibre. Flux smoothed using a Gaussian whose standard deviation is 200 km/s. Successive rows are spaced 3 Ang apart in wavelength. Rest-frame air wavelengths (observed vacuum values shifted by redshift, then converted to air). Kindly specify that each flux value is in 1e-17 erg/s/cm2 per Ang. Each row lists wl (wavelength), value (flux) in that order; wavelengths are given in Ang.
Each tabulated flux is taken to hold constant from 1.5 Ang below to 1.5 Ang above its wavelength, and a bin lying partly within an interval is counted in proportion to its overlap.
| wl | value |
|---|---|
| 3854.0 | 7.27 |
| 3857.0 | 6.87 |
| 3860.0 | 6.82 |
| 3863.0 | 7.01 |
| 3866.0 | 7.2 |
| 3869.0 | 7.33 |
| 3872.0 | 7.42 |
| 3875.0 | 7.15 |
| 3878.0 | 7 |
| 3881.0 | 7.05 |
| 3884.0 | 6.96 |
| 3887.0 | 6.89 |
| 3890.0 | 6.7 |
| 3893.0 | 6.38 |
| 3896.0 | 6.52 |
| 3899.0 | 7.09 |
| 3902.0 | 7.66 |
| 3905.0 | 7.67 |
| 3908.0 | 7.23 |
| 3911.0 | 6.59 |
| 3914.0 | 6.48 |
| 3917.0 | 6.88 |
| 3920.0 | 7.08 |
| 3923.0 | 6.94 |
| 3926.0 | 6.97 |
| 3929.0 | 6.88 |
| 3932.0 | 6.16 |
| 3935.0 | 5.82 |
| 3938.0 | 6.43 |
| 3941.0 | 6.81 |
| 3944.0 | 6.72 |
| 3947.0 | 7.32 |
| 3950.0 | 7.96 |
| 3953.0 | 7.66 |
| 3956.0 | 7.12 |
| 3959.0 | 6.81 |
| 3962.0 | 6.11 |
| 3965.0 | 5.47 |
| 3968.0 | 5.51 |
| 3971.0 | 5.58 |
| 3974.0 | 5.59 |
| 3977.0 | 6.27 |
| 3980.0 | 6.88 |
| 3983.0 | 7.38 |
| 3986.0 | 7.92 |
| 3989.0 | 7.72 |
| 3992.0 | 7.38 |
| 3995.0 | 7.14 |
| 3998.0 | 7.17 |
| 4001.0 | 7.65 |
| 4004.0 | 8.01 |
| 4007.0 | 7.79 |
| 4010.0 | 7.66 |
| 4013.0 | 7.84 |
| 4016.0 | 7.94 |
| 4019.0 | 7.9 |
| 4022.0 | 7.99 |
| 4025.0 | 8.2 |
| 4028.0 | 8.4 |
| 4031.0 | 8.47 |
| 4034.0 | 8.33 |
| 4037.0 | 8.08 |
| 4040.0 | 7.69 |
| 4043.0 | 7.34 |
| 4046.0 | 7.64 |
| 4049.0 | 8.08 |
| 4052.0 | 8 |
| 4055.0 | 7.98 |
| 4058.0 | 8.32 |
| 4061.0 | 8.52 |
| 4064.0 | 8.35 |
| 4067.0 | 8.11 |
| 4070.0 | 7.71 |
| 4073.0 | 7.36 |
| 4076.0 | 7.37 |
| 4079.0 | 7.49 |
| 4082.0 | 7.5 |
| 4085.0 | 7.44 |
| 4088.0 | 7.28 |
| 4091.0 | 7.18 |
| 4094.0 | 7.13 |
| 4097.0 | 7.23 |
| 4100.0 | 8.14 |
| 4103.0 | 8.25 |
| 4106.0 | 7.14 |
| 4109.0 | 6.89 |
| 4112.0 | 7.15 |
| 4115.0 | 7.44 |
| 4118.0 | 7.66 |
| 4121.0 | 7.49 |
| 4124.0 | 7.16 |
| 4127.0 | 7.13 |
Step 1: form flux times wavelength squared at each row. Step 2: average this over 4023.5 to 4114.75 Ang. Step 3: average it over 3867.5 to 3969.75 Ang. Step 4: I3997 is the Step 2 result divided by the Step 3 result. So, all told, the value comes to 1.22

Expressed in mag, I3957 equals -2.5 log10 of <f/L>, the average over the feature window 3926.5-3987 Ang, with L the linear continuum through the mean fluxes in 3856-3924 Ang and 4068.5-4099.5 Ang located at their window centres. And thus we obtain 0.082 mag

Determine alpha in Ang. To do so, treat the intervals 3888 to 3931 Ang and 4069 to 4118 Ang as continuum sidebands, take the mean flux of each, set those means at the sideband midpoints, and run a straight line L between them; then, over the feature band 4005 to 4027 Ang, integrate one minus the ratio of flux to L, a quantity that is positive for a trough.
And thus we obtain -2.15 Ang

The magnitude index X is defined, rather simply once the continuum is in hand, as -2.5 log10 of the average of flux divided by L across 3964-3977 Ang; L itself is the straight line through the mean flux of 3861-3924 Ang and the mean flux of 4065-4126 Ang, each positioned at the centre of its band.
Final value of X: 0.27 mag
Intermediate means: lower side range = 7.01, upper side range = 7.46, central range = 5.62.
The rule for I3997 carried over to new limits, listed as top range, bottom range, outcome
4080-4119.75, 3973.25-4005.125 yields 1.09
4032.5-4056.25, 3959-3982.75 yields 1.35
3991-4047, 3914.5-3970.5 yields 1.22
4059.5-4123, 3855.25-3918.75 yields 1.20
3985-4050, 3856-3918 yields 1.20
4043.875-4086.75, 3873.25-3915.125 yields 1.23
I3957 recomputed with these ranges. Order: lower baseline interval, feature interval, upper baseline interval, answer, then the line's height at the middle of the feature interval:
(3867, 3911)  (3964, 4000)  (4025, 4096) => 0.12 mag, 7.47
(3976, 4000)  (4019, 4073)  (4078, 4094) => -0.10 mag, 7.31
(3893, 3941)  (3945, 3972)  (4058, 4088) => 0.07 mag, 7.07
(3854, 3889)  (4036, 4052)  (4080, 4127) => -0.07 mag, 7.31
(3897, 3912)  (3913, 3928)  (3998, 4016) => 0.07 mag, 7.32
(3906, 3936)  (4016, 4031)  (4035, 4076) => -0.07 mag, 7.64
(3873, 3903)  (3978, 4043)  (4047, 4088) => -0.03 mag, 7.55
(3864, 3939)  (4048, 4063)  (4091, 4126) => -0.13 mag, 7.28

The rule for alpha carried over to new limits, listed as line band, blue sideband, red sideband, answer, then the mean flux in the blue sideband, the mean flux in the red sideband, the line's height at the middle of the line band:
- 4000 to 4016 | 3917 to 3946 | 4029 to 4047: -0.47 Ang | 6.67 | 7.95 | 7.59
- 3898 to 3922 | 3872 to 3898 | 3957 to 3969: -1.73 Ang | 6.87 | 6.04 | 6.6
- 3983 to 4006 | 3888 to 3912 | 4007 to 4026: 0.50 Ang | 6.99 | 7.9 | 7.73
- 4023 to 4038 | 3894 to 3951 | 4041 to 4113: -1.75 Ang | 6.89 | 7.65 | 7.42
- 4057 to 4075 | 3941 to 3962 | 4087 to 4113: -1.73 Ang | 7.15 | 7.38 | 7.33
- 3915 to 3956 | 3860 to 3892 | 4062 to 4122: 1.61 Ang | 7.05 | 7.52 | 7.18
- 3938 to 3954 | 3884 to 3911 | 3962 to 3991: -1.27 Ang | 6.99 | 6.48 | 6.67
